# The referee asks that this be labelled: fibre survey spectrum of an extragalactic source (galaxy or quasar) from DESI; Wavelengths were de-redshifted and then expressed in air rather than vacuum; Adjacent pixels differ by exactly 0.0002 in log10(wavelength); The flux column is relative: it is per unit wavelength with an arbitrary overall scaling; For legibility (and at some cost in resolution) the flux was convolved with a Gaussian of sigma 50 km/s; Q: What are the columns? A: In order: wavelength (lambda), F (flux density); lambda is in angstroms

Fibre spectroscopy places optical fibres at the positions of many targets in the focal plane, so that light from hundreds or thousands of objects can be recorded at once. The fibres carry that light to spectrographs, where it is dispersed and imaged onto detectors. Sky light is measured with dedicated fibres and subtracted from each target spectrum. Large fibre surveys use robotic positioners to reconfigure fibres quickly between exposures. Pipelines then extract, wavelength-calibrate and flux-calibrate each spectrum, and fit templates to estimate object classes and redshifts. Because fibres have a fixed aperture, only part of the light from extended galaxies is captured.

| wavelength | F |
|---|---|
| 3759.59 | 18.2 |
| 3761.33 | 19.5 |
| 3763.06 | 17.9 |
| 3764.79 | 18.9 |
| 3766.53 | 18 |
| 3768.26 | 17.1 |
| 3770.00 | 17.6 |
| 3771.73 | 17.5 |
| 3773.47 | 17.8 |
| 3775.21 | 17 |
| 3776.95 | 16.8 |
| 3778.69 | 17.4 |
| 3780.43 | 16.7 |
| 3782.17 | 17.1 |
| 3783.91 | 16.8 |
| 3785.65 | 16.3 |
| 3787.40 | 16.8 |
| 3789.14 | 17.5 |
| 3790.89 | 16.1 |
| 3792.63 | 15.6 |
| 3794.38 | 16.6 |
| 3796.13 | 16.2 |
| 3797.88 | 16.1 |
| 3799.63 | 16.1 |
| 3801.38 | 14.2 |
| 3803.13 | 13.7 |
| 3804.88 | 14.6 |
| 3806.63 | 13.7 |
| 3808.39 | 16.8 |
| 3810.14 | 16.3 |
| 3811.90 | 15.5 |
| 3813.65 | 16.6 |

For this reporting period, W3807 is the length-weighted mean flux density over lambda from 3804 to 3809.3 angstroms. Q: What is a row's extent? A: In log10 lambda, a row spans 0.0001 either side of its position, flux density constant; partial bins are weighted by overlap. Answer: 15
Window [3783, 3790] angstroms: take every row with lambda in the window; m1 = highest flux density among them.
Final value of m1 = 17.5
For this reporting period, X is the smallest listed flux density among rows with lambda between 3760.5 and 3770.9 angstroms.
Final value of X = 17.1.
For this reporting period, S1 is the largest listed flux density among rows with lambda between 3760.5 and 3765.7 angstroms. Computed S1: 19.5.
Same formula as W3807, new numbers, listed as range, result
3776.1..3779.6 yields 17.1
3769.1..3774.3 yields 17.6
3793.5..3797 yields 16.4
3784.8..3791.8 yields 16.7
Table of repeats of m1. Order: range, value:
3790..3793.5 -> 16.1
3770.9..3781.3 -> 17.8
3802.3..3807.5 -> 14.6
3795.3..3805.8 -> 16.2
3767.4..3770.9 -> 17.6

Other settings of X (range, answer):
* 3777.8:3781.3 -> 16.7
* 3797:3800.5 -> 16.1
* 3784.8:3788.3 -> 16.3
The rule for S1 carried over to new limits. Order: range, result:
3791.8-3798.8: 16.6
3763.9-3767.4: 18.9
